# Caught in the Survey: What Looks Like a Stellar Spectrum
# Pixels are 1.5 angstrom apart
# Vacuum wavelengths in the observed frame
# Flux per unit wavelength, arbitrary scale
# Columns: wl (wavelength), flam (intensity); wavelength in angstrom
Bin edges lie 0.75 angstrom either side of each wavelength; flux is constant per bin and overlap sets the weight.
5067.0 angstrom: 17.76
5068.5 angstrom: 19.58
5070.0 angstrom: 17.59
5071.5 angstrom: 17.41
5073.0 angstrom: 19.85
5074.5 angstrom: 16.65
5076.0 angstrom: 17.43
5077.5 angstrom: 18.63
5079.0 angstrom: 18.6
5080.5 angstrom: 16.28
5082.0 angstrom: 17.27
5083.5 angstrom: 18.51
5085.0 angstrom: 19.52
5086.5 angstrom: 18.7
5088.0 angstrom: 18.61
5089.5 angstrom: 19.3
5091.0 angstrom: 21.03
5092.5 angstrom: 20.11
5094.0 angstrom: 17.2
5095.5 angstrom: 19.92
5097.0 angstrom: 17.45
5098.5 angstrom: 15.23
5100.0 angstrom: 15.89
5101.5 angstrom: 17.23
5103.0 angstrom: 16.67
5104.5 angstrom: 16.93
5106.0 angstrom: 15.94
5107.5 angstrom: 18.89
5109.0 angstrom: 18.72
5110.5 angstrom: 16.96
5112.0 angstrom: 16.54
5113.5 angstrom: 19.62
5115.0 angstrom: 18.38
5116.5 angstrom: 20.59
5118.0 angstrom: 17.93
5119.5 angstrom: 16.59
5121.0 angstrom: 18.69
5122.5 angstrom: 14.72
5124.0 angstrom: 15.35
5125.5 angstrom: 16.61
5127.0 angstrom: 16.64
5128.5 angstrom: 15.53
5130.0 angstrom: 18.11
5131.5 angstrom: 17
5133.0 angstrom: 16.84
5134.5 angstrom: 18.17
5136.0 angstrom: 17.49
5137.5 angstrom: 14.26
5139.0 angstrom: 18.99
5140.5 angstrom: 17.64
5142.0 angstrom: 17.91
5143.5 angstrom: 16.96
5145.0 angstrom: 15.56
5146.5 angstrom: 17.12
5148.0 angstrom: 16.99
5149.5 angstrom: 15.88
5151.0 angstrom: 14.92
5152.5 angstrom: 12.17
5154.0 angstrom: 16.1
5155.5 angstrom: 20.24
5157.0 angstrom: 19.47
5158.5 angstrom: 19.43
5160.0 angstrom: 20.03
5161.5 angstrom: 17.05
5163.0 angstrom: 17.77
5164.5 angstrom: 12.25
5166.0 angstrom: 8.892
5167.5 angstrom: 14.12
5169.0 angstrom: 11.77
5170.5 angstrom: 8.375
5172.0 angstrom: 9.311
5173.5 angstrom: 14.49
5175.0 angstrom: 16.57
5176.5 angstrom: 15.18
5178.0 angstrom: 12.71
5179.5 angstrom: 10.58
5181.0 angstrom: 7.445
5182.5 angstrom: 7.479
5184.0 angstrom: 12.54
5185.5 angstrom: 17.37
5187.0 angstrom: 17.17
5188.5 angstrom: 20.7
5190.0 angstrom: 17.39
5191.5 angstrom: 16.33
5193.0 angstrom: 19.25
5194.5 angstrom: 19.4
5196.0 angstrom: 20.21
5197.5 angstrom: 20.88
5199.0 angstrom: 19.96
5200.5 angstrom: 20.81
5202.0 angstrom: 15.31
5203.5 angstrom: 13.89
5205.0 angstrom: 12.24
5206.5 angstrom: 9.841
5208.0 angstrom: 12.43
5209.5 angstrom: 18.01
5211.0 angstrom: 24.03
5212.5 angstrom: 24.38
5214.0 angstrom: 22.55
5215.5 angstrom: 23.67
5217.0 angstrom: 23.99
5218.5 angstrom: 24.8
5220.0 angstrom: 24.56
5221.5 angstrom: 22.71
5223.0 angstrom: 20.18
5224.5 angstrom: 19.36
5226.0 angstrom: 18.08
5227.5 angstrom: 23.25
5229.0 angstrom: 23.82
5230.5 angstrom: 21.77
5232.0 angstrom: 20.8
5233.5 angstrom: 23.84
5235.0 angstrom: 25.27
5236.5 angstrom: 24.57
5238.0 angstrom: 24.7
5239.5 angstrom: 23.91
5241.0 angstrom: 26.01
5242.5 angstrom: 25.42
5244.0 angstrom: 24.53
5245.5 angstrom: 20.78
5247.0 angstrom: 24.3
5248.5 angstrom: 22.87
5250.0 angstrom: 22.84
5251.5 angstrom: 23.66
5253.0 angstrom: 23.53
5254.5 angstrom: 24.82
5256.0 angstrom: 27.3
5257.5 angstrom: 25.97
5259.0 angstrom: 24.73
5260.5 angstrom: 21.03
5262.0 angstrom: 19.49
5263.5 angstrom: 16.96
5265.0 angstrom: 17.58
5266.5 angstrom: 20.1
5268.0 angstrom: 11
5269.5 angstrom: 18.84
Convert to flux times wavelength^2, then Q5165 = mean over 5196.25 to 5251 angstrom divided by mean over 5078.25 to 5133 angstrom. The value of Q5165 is 1.3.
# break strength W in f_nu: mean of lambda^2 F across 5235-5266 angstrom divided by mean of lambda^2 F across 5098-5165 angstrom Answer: 1.43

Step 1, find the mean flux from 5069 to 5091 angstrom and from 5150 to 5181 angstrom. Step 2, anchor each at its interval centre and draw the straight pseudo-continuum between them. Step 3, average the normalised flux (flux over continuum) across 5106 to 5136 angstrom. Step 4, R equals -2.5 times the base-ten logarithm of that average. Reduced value -0.06 mag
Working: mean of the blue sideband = 18.3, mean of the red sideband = 14.4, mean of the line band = 17.4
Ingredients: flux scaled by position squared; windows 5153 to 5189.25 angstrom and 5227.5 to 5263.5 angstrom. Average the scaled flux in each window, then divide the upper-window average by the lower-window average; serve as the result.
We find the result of 1.7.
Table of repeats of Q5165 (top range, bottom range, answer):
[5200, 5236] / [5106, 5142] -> 1.22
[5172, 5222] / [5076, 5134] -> 1.02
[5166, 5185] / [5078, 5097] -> 0.65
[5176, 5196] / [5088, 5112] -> 0.88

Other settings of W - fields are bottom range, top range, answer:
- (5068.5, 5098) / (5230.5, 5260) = 1.39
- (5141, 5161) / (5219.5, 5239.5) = 1.36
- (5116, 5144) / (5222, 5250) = 1.40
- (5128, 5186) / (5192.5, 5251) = 1.44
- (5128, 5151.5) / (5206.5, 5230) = 1.30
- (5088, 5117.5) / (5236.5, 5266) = 1.36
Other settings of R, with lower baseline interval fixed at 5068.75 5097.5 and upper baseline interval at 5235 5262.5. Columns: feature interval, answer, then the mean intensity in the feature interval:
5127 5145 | 0.18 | 17.1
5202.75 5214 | 0.32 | 16.8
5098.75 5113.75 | 0.12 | 17.2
